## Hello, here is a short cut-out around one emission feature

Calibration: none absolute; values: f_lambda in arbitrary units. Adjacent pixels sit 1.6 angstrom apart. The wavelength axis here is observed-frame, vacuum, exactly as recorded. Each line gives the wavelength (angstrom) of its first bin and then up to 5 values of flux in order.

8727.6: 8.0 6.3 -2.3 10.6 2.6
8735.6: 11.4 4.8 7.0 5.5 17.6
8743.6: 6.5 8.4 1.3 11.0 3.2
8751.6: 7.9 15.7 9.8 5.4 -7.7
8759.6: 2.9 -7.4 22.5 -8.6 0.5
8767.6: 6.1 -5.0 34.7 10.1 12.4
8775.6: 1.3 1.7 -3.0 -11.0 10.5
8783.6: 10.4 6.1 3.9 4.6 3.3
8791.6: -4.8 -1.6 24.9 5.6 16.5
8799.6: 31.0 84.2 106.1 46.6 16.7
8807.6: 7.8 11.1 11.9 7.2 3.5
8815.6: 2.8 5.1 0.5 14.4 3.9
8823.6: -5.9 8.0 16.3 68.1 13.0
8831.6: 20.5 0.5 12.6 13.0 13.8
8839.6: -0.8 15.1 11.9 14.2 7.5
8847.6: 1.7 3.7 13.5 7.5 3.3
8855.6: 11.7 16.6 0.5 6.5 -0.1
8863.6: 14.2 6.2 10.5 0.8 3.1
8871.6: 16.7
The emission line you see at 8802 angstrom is [O III]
